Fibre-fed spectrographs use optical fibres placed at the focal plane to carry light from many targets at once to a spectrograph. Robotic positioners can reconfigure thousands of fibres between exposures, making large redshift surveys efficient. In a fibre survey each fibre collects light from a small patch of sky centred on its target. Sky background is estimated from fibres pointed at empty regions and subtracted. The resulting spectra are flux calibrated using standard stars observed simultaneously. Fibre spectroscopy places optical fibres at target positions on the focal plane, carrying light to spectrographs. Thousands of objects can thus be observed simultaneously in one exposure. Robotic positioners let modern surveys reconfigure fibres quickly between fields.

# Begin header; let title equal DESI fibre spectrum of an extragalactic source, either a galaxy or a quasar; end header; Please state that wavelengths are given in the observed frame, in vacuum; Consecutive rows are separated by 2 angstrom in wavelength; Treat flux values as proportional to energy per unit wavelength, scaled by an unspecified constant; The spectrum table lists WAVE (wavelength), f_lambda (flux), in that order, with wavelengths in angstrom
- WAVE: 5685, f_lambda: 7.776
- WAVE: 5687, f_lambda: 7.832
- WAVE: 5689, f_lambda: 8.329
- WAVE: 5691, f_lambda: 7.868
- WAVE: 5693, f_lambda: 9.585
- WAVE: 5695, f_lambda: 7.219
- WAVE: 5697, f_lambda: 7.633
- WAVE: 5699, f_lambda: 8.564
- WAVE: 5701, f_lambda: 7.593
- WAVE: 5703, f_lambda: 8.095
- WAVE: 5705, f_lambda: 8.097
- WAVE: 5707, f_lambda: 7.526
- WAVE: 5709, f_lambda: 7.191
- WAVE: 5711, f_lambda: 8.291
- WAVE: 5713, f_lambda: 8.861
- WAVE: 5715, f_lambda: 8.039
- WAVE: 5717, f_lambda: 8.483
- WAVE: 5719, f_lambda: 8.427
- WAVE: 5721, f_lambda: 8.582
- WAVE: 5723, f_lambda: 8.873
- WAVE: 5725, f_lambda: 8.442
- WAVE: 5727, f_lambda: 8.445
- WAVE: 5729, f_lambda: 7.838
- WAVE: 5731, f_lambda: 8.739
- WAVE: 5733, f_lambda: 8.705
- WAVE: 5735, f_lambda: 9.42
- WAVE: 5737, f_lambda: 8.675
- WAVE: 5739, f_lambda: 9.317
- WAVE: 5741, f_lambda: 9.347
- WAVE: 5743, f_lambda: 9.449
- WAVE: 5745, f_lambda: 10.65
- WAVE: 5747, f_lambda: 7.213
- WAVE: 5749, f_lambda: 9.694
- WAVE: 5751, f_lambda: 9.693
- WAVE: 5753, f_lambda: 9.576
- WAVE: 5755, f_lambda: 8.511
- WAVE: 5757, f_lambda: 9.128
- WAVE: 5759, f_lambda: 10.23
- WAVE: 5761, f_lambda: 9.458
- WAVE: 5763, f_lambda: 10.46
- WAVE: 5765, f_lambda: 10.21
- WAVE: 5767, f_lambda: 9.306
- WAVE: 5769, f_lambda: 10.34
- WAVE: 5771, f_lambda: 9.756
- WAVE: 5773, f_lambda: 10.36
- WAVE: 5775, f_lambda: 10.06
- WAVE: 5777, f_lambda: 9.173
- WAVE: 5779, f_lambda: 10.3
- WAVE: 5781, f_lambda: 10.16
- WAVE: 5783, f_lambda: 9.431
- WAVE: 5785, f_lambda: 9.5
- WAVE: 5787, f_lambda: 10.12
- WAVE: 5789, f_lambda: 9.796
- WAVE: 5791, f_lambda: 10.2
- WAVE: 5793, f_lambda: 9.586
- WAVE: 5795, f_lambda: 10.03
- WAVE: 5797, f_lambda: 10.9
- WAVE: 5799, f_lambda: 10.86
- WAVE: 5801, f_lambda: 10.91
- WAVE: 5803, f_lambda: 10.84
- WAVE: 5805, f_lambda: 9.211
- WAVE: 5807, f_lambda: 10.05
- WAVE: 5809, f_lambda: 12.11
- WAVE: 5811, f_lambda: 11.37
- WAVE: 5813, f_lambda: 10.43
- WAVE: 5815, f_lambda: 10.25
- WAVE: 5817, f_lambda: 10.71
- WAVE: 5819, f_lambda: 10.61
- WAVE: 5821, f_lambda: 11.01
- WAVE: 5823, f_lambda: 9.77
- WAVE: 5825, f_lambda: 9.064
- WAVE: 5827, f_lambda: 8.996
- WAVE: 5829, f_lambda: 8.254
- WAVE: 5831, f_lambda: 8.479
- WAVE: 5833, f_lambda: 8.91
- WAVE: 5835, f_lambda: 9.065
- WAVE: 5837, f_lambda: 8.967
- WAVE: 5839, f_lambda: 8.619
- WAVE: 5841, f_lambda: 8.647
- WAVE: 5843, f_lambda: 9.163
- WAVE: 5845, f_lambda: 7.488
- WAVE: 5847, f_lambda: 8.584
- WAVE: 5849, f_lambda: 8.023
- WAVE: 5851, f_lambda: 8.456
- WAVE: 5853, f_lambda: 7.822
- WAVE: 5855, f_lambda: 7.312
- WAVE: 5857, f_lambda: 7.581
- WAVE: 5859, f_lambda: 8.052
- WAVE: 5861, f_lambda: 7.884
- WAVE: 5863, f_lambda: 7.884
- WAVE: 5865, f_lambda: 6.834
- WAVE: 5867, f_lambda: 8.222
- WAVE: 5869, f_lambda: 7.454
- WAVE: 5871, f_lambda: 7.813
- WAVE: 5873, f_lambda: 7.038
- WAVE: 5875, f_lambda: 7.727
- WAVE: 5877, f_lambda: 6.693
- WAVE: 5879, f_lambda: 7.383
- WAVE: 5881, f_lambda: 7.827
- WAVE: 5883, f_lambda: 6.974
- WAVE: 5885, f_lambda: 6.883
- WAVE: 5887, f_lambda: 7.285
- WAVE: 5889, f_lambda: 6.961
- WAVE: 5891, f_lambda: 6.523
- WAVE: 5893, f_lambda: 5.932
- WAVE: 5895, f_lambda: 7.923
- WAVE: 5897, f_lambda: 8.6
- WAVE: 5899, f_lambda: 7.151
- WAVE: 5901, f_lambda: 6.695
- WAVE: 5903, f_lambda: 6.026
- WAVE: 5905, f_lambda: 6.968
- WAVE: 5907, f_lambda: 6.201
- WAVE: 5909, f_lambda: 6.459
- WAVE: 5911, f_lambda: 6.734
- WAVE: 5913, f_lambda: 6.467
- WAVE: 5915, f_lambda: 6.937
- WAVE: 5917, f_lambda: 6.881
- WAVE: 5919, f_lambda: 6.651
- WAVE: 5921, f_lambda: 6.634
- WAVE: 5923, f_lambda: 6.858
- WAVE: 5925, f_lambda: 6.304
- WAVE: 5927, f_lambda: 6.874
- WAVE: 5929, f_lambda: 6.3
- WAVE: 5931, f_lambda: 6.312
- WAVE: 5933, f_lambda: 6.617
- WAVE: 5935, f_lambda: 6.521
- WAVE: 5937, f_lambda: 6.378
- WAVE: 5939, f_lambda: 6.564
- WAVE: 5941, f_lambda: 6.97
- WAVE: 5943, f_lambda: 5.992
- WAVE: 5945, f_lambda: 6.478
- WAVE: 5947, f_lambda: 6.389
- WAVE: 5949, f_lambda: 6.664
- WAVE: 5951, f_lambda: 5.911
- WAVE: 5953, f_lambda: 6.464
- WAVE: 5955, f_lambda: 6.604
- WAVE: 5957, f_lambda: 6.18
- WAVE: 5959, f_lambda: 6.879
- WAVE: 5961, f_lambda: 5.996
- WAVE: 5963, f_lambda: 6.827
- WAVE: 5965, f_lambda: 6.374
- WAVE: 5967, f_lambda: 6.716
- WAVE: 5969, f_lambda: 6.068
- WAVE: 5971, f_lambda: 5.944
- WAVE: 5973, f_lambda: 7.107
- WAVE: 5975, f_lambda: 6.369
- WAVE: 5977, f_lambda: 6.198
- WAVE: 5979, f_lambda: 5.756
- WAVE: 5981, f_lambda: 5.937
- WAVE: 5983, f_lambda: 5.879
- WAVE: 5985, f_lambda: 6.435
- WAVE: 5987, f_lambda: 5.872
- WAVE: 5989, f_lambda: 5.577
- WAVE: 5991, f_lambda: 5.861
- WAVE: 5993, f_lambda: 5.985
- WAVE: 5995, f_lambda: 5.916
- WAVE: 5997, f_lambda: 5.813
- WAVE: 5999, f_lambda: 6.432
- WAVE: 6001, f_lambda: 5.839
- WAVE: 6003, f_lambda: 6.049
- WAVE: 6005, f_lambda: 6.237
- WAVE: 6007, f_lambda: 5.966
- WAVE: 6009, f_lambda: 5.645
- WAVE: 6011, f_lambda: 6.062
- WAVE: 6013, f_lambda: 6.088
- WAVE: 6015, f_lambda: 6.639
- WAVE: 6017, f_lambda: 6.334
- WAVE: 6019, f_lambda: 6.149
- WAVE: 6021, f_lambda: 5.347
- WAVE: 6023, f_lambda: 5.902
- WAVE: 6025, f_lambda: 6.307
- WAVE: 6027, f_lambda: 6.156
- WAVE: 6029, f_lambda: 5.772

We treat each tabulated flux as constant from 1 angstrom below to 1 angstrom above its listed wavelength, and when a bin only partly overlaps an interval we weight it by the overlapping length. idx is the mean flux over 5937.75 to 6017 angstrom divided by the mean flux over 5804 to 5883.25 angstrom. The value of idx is 0.7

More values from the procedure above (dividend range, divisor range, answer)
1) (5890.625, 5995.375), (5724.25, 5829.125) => 0.66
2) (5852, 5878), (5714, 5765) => 0.84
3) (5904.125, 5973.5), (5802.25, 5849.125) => 0.68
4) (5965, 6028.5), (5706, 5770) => 0.68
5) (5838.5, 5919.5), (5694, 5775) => 0.83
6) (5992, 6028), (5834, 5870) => 0.75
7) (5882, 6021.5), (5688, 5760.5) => 0.74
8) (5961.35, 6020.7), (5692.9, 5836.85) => 0.65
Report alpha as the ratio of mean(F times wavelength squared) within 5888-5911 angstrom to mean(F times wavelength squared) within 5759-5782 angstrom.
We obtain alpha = 0.7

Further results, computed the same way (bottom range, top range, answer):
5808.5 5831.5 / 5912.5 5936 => 0.68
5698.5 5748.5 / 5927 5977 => 0.82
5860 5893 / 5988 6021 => 0.86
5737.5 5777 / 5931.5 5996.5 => 0.70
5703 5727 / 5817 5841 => 1.17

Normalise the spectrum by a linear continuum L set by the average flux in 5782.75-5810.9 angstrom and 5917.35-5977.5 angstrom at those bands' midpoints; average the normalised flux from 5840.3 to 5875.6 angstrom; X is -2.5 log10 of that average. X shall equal 0.114 mag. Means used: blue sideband 10.3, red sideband 6.48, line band 7.88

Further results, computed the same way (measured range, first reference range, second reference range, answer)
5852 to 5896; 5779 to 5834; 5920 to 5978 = 0.14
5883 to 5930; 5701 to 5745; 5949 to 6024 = 0.01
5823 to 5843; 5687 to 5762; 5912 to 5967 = -0.17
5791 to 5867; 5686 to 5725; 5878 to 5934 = -0.25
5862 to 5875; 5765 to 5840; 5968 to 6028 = 0.14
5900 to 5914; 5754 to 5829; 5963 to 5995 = 0.18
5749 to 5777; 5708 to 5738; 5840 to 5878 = -0.18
